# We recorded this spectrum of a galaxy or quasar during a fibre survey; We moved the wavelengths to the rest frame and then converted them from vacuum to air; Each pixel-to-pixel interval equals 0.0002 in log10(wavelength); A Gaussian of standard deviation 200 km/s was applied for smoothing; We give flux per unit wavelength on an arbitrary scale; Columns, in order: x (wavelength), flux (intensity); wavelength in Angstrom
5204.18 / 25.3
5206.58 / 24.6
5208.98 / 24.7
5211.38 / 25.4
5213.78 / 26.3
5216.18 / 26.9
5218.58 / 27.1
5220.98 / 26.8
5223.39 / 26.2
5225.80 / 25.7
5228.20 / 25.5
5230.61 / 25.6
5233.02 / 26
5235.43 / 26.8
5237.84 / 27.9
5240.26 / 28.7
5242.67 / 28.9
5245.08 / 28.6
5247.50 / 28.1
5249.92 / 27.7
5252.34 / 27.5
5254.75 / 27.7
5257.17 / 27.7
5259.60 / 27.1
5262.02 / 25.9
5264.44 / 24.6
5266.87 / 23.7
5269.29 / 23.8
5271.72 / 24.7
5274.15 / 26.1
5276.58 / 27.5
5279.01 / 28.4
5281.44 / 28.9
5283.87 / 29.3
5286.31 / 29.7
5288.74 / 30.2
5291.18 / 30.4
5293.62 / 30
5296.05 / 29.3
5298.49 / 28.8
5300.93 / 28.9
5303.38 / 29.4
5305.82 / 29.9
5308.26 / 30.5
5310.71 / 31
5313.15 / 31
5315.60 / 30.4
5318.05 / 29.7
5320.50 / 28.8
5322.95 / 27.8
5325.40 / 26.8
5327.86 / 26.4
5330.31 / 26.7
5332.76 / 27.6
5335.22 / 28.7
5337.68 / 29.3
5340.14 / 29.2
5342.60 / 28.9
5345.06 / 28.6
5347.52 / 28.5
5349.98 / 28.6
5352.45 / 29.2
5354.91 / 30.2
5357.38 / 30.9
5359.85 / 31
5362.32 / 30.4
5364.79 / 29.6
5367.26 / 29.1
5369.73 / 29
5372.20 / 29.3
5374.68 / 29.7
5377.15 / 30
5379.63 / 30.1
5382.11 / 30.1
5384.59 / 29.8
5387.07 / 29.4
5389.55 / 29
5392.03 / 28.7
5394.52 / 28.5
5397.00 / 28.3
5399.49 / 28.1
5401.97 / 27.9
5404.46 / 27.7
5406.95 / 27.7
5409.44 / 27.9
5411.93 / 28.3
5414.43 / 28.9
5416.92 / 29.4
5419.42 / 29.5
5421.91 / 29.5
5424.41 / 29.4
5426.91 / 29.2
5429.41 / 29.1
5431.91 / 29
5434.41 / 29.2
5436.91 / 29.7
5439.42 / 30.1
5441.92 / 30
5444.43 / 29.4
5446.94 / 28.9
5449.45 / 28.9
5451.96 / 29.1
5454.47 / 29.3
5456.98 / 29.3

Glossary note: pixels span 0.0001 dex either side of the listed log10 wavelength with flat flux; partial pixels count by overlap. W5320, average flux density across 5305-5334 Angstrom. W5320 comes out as 28.9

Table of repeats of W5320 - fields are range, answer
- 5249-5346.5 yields 28.2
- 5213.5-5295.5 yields 27.3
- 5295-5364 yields 29.2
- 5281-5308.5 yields 29.6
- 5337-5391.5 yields 29.5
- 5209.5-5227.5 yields 26.3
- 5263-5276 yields 24.7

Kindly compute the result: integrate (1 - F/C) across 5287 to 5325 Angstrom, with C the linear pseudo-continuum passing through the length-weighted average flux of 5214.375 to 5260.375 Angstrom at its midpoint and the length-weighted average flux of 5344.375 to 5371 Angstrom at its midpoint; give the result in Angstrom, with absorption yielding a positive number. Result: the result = -1.51 Angstrom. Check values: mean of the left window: 27.2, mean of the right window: 29.6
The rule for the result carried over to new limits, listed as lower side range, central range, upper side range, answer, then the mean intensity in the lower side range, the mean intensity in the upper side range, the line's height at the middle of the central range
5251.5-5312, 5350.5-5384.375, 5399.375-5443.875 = -1.5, 28.1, 29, 28.6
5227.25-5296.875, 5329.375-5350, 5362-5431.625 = -0.1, 27.5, 29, 28.4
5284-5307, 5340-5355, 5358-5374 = 0.4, 29.6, 29.8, 29.7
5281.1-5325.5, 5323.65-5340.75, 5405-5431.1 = 1.0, 29.6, 28.9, 29.4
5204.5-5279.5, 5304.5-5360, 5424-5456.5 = -2.6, 26.5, 29.3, 27.8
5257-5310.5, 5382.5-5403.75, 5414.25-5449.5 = 0.2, 28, 29.4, 29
